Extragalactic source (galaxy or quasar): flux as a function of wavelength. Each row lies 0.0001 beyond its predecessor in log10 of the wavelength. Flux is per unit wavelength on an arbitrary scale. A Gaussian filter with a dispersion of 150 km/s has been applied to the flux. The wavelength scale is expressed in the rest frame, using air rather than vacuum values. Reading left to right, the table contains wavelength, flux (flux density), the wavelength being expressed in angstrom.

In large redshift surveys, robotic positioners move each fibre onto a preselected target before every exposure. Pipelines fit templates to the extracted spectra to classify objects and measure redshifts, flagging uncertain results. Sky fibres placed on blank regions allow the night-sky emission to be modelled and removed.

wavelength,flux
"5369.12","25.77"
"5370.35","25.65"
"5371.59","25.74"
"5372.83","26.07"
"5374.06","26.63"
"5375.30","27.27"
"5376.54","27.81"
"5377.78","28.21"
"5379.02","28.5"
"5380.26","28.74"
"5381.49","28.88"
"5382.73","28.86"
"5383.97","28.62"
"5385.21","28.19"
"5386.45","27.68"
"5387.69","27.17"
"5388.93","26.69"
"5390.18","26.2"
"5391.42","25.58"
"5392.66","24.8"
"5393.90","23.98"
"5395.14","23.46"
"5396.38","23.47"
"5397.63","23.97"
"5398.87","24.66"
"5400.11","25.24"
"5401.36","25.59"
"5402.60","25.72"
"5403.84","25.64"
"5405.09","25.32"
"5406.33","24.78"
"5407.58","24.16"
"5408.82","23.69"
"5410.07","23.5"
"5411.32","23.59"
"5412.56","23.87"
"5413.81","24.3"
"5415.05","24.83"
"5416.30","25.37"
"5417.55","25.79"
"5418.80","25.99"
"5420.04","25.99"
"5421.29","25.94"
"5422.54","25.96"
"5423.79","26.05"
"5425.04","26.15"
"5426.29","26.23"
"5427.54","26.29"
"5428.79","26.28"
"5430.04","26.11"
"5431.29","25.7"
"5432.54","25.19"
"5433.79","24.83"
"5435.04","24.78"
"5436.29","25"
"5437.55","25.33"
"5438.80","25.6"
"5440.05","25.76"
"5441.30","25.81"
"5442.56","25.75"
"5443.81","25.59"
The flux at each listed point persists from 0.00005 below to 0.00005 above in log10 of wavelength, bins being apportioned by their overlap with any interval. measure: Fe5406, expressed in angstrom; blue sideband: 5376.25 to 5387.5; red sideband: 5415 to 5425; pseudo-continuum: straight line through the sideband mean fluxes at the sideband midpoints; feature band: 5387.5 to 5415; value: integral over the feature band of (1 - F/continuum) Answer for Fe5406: 2.35 angstrom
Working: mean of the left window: 28.4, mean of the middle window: 24.8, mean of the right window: 25.8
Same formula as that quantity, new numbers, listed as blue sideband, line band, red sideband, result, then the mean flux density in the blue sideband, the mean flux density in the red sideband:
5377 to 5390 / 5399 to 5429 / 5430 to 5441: 1.4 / 28.1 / 25.4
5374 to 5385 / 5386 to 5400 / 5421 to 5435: 1.2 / 28.2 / 25.8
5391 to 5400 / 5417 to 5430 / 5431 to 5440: -0.6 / 24.3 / 25.2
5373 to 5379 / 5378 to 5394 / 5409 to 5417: -0.4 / 27.5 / 24.2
